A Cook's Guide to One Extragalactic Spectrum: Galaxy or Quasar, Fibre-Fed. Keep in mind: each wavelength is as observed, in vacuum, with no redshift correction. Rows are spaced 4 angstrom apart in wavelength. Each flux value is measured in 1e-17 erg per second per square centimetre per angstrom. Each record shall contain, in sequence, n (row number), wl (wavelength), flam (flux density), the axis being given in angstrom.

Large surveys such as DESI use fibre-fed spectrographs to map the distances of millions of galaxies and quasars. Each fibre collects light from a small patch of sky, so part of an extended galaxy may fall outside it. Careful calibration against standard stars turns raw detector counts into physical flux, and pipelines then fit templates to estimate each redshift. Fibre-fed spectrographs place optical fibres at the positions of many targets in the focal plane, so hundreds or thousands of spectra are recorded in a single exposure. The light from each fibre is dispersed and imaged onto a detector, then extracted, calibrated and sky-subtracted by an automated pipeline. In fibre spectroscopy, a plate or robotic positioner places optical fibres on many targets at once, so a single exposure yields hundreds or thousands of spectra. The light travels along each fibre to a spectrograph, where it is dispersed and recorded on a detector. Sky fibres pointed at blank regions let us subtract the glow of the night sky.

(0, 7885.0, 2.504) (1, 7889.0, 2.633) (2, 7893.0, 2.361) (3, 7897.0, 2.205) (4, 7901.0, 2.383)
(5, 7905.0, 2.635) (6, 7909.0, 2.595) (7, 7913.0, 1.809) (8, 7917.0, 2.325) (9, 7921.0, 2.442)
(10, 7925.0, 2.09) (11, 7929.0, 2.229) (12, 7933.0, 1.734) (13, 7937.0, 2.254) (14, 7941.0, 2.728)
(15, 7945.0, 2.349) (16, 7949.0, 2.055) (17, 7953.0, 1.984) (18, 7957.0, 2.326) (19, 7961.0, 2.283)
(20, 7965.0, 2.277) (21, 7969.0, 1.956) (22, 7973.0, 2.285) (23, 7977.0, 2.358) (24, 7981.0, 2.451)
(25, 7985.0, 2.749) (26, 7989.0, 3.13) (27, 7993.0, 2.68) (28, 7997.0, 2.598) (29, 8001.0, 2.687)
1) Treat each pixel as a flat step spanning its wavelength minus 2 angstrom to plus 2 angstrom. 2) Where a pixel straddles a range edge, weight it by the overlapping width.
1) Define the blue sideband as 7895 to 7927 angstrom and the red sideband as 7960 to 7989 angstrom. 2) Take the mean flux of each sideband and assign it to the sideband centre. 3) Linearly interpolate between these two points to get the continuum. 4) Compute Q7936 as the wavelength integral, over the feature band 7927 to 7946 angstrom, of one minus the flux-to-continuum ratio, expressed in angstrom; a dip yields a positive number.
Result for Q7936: 0.7 angstrom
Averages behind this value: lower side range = 2.31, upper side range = 2.39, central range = 2.25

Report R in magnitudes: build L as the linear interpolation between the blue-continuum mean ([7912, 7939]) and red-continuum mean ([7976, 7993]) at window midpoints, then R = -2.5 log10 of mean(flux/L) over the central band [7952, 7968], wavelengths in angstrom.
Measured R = 0.11 mag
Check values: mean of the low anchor 2.14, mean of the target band 2.22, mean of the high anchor 2.69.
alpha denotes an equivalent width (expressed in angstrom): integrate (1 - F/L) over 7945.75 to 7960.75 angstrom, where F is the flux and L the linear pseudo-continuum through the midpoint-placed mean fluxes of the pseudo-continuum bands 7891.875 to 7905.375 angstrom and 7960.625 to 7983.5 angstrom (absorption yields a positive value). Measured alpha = 0.9 angstrom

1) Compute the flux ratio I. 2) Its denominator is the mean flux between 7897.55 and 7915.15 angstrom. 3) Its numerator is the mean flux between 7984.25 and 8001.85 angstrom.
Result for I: 1.2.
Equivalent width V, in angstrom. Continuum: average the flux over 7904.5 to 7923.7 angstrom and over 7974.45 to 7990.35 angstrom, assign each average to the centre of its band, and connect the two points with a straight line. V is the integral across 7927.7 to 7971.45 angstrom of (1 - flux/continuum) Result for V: 5.1 angstrom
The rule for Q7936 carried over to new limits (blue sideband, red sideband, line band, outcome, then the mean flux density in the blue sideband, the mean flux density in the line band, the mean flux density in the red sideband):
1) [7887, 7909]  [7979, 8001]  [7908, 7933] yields 3.24 angstrom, 2.46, 2.19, 2.72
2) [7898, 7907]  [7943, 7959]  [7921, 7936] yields 1.48 angstrom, 2.48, 2.09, 2.18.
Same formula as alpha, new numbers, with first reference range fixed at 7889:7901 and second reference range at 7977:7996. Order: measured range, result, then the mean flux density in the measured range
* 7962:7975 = 2.2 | 2.18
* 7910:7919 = 1.1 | 2.13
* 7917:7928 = 0.8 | 2.27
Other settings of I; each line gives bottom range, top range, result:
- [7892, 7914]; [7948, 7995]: 1.01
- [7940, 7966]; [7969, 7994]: 1.13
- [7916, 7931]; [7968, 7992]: 1.11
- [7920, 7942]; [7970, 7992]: 1.16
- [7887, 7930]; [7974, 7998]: 1.13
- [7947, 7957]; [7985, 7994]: 1.39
